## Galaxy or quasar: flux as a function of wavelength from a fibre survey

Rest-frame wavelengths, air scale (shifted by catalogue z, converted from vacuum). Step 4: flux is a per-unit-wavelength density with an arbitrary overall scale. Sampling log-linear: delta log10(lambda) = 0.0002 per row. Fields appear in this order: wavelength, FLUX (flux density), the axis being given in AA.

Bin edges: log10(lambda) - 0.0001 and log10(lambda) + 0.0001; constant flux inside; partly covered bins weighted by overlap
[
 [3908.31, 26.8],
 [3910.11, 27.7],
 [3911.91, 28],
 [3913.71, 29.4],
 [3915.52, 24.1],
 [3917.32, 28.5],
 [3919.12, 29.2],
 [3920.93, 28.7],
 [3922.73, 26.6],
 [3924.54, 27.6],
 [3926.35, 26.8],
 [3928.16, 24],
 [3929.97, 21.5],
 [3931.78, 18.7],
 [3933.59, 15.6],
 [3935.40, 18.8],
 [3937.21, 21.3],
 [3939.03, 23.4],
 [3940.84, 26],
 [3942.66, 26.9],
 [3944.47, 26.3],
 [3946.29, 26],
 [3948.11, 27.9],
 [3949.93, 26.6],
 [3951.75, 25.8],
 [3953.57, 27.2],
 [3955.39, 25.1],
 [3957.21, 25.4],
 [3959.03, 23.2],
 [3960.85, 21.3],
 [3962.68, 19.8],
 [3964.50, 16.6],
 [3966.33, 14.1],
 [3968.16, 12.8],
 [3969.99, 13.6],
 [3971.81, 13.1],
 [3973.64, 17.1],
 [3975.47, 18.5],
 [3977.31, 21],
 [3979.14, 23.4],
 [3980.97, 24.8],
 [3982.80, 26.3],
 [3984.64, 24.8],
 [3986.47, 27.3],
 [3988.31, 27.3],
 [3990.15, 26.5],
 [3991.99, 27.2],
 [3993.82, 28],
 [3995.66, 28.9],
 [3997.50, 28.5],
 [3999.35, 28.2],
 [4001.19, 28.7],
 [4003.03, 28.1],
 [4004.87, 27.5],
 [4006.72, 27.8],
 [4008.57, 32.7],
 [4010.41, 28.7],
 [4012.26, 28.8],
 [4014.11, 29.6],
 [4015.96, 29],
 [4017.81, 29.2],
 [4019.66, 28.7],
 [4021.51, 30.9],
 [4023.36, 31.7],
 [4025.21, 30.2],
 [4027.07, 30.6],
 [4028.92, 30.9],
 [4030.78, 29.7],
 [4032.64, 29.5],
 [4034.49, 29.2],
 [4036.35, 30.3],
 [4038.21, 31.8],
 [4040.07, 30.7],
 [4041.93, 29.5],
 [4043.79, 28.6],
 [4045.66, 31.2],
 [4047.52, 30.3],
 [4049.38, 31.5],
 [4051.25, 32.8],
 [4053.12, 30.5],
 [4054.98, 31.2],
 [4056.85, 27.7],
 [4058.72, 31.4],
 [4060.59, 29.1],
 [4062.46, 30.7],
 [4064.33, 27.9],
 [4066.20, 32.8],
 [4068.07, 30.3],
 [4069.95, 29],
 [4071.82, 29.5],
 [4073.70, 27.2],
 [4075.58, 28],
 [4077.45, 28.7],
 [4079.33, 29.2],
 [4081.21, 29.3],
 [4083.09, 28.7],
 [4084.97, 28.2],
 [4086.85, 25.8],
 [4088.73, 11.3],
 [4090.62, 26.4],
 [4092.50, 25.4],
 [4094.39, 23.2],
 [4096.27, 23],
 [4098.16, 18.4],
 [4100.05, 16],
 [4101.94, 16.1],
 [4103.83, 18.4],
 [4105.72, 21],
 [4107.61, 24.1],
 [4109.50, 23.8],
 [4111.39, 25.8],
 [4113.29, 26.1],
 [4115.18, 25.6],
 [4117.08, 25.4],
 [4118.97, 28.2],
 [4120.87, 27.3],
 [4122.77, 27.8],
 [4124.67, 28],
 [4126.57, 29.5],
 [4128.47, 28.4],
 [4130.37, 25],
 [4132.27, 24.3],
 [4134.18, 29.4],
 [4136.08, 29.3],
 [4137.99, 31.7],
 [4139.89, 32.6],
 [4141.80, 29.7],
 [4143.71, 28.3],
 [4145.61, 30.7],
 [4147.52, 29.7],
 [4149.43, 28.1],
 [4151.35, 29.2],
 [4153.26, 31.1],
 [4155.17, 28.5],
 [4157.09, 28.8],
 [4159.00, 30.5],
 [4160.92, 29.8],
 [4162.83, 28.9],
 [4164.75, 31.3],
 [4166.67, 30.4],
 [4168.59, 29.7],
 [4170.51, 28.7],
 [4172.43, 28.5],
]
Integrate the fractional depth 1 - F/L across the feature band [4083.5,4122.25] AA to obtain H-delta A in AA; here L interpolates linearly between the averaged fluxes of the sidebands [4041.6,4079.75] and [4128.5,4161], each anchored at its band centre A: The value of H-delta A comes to 8.4 AA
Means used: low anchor 29.9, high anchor 29.2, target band 23.1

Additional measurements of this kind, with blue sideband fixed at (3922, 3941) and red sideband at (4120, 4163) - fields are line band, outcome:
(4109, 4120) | 0.9 AA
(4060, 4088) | -2.0 AA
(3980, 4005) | -2.9 AA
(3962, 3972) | 3.7 AA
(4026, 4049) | -3.9 AA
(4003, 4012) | -1.5 AA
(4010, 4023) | -2.2 AA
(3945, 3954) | -1.4 AA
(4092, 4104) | 3.3 AA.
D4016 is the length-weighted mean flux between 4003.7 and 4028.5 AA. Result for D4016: 29.7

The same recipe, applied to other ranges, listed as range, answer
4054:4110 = 25.7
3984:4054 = 29.4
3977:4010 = 27.2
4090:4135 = 24.4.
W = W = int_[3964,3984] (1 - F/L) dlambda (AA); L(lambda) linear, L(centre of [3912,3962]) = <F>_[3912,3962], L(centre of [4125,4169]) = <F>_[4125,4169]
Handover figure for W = 5.66 AA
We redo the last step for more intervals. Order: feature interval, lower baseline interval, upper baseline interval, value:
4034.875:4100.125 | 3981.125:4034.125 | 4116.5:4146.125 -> 1.3 AA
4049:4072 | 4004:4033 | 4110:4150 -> -1.0 AA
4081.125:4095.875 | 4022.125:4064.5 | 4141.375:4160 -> 2.7 AA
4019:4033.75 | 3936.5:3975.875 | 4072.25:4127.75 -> -4.5 AA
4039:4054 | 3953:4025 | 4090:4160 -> -3.0 AA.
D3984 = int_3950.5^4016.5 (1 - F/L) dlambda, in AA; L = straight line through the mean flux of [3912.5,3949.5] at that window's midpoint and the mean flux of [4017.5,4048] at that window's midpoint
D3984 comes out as 8.0 AA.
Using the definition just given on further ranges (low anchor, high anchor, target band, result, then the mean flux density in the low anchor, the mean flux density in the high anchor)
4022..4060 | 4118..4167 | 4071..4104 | 6.30 AA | 30.5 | 29.1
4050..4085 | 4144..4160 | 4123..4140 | 0.63 AA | 29.6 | 29.5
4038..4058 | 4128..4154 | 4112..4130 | 1.31 AA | 30.5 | 29.1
